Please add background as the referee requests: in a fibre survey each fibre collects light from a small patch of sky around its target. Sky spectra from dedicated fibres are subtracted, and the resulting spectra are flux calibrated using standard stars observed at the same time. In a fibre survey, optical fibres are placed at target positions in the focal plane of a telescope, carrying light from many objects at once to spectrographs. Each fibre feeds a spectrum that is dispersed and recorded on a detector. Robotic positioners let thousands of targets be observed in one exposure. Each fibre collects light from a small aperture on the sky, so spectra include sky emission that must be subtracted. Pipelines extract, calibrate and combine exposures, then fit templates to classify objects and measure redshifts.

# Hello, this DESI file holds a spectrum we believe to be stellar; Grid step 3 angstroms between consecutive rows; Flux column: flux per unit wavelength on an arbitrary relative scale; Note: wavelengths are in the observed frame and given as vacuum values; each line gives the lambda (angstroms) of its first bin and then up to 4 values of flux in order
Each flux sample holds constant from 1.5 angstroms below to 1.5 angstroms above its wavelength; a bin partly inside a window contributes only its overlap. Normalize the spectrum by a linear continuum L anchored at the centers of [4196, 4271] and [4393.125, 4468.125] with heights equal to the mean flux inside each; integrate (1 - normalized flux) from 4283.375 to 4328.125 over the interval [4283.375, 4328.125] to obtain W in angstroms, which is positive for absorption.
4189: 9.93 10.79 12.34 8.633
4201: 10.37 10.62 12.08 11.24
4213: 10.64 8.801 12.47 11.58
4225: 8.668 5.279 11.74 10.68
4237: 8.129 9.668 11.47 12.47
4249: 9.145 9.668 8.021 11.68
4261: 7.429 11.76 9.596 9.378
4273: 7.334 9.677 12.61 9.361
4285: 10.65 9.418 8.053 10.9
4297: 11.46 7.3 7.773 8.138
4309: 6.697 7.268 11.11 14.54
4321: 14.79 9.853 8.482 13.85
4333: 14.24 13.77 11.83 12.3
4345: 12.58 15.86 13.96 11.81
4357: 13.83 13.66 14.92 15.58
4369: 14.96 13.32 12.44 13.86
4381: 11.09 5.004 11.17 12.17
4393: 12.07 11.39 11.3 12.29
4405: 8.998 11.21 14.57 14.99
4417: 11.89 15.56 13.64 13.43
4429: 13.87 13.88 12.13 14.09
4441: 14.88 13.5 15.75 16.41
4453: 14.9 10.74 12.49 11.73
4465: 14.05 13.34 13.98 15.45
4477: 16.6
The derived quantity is 5.81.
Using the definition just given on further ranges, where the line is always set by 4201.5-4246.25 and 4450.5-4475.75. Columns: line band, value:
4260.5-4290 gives 3.3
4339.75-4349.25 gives -1.2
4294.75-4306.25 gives 2.5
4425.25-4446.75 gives -1.1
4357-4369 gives -2.4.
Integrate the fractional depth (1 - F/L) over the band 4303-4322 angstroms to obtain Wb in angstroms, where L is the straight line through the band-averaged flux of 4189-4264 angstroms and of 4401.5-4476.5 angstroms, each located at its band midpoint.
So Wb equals 2.4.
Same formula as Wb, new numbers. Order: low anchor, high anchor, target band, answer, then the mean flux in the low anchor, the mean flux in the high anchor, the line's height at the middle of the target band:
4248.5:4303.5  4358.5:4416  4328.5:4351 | -4.7 angstroms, 9.58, 12.4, 11.2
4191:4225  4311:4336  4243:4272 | 3.4 angstroms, 10.8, 12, 11.3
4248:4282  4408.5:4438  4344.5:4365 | -3.4 angstroms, 9.66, 13.7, 12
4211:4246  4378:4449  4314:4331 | -1.1 angstroms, 10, 12.6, 11.4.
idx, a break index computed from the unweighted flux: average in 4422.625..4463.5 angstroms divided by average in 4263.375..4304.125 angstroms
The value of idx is 1.42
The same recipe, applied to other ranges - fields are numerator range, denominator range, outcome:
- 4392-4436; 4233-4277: 1.31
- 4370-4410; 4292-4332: 1.11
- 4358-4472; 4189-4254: 1.27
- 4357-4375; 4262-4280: 1.44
